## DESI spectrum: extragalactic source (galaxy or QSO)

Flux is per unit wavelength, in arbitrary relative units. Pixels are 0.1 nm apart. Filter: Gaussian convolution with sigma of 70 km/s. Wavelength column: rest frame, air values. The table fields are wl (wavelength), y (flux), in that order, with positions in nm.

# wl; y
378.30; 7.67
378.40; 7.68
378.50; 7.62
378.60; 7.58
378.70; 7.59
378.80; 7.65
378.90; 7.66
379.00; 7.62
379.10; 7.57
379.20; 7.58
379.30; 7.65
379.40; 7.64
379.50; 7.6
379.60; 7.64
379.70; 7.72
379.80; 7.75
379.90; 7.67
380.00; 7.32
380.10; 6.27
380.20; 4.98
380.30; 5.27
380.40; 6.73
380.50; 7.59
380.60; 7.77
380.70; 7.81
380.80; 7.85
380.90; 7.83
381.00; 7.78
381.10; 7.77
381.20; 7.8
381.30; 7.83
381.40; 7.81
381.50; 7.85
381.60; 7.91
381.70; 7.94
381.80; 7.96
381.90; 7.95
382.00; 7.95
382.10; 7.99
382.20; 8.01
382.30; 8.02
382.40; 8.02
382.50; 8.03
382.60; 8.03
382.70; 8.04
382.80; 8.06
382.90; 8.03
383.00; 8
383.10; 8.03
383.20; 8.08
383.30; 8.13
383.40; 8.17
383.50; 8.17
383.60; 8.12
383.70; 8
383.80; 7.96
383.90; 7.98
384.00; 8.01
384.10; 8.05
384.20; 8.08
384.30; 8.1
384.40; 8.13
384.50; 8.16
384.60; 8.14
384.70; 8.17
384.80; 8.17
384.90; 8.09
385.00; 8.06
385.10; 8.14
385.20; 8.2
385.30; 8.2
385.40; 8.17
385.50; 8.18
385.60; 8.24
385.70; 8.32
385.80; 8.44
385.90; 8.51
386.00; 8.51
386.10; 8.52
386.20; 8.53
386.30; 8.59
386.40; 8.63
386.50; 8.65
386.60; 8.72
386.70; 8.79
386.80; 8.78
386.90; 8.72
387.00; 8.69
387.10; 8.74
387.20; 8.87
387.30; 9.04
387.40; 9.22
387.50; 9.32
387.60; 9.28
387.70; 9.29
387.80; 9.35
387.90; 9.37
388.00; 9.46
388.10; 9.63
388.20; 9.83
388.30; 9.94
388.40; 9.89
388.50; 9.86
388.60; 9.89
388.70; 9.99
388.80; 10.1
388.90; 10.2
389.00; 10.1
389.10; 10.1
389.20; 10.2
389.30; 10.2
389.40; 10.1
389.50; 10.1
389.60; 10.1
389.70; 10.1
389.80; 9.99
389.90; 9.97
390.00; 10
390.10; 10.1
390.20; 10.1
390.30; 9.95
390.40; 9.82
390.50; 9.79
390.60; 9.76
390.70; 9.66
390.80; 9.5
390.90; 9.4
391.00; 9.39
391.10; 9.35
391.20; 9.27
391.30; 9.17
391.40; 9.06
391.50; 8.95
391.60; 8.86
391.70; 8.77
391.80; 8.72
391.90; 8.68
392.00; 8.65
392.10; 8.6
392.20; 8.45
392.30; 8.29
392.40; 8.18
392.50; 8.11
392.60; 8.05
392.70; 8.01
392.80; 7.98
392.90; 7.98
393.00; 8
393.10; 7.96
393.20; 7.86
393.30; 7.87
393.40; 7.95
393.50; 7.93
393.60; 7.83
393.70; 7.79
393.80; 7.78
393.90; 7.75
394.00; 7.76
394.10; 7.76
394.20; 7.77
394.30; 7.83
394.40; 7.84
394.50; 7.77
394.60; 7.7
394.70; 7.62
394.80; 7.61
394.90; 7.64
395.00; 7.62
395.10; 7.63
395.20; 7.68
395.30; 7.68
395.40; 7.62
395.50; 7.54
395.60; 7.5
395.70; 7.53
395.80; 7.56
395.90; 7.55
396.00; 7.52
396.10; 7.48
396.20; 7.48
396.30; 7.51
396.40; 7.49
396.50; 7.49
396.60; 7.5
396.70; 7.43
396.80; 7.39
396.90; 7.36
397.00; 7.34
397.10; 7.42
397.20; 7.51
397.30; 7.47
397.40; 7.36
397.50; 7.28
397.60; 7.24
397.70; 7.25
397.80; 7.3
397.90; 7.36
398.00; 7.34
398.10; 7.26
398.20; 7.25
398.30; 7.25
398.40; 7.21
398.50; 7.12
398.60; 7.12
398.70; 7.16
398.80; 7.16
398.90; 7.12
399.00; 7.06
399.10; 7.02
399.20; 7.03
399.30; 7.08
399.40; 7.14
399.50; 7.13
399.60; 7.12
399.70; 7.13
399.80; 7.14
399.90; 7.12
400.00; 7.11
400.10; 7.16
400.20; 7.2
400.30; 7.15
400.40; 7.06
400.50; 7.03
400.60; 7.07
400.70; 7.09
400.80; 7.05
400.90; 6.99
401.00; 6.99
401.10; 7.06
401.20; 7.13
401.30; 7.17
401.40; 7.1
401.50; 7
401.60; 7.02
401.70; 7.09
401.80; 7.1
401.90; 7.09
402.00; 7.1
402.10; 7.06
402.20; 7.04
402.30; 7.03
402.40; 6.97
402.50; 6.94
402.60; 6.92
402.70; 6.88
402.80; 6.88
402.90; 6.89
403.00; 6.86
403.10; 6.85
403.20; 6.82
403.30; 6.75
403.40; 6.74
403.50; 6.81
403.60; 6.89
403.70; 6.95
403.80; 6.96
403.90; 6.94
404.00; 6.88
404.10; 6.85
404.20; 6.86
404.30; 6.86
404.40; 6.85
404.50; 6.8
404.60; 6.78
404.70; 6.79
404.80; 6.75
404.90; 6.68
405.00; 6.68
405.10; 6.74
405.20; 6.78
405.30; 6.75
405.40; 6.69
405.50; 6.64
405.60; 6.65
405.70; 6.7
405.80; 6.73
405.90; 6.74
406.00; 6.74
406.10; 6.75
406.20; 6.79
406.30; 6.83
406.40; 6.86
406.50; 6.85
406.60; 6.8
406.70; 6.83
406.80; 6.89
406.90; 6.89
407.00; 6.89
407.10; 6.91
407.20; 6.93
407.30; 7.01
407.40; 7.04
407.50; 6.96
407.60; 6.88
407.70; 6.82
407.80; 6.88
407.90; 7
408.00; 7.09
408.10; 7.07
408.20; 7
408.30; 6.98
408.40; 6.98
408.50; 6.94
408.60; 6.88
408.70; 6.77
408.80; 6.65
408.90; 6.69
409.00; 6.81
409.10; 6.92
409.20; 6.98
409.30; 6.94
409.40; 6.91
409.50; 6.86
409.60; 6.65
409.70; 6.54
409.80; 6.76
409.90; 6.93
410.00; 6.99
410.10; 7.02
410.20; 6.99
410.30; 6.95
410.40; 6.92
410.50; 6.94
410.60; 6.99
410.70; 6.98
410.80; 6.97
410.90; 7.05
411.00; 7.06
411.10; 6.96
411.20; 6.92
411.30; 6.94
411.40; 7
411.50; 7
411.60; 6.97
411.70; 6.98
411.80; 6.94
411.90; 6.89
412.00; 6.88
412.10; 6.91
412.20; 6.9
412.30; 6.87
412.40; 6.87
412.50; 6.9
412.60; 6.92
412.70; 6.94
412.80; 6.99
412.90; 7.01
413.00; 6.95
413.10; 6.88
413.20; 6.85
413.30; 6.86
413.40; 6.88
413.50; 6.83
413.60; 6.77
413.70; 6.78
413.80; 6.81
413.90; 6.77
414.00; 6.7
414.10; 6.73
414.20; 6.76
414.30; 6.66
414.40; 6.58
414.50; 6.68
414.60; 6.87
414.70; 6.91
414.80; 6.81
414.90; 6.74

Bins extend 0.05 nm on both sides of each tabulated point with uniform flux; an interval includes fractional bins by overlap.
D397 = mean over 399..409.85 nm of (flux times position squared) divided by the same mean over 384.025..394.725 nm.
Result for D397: 0.85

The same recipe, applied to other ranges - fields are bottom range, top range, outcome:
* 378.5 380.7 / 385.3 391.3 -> 1.34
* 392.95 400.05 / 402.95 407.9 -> 0.96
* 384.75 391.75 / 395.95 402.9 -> 0.82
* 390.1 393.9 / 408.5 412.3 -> 0.87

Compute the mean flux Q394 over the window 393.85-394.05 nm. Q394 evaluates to 7.75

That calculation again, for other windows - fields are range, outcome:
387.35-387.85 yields 9.29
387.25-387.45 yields 9.13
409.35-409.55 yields 6.88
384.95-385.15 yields 8.1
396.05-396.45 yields 7.49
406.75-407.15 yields 6.9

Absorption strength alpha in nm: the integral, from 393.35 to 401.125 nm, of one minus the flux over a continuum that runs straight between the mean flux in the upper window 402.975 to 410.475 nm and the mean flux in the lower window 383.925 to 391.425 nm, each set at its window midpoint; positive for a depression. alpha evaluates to 0.58 nm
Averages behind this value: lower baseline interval 9.13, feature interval 7.39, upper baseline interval 6.85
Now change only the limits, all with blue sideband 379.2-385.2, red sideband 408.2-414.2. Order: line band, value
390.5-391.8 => -0.30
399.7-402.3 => 0.05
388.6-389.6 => -0.33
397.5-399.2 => 0.02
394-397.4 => -0.09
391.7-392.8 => -0.13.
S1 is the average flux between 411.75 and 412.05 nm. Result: 6.9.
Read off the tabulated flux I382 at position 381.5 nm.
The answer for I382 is 7.85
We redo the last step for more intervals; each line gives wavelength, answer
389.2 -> 10.2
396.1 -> 7.48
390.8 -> 9.5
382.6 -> 8.03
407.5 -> 6.96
